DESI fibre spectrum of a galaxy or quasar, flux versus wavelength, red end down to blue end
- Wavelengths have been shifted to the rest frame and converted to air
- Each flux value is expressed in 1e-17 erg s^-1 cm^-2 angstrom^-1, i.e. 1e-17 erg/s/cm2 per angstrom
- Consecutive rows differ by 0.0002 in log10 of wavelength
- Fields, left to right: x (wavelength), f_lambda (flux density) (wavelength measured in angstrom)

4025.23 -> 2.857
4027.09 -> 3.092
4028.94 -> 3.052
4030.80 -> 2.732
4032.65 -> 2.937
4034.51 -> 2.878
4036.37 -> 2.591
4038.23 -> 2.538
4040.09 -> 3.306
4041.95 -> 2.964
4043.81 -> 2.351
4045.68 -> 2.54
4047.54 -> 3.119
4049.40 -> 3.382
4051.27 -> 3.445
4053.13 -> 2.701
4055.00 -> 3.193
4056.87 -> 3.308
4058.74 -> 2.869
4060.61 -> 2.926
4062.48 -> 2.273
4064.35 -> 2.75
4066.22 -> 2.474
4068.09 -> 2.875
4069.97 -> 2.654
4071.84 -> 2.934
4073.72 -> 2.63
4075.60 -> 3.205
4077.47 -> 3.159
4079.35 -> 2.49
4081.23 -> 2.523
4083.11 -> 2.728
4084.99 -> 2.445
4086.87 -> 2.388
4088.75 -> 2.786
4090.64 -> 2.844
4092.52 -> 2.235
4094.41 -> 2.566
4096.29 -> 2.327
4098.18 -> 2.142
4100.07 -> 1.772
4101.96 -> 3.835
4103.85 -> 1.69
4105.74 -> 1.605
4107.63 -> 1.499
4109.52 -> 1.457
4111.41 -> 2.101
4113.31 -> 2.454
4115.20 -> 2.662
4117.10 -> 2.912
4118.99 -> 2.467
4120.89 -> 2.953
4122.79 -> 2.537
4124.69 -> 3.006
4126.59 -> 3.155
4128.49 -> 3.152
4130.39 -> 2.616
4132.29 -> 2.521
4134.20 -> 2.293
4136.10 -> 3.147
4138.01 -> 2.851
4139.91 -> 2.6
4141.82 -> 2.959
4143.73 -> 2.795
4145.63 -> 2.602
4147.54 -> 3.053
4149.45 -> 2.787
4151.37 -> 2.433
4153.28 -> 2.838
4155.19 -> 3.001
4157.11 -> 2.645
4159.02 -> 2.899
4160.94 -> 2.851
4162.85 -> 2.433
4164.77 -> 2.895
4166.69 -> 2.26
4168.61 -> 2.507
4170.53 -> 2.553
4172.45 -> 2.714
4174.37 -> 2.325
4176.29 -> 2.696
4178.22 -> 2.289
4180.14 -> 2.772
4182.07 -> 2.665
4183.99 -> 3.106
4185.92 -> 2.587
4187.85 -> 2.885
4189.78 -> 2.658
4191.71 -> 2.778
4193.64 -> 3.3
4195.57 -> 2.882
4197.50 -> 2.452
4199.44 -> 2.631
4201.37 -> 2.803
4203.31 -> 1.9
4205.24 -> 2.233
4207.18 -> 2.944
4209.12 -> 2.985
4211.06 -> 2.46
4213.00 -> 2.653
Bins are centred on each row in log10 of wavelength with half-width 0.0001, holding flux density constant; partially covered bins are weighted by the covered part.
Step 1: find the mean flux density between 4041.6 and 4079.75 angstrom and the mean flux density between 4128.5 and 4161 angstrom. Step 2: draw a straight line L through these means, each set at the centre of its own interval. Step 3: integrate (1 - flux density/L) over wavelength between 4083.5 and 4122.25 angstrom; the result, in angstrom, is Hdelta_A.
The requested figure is 6.3 angstrom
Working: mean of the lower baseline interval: 2.87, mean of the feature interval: 2.36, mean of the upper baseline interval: 2.77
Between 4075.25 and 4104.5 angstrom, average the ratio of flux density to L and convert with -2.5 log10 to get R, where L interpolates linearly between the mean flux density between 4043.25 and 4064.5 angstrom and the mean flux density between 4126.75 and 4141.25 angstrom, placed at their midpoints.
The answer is 0.11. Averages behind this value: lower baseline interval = 2.92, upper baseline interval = 2.77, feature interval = 2.57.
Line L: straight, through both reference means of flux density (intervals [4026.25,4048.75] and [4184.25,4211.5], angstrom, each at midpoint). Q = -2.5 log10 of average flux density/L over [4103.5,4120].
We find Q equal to 0.30 mag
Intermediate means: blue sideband 2.85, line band 2.11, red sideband 2.69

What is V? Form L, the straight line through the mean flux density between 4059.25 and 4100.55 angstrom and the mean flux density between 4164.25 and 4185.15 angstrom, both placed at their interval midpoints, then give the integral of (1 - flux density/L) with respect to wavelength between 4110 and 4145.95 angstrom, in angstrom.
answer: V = -1.4 angstrom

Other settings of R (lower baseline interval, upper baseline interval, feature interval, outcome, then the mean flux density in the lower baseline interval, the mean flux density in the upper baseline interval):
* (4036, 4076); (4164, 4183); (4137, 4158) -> -0.06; 2.86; 2.56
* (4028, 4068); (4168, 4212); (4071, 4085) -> 0.02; 2.87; 2.66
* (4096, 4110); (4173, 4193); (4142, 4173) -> -0.10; 2.05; 2.69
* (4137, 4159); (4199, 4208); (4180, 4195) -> -0.11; 2.78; 2.49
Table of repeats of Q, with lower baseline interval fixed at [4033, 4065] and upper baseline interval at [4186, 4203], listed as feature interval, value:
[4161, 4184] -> 0.074 mag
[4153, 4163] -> -0.006 mag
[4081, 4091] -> 0.097 mag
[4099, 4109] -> 0.352 mag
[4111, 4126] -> 0.062 mag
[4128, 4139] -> 0.025 mag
